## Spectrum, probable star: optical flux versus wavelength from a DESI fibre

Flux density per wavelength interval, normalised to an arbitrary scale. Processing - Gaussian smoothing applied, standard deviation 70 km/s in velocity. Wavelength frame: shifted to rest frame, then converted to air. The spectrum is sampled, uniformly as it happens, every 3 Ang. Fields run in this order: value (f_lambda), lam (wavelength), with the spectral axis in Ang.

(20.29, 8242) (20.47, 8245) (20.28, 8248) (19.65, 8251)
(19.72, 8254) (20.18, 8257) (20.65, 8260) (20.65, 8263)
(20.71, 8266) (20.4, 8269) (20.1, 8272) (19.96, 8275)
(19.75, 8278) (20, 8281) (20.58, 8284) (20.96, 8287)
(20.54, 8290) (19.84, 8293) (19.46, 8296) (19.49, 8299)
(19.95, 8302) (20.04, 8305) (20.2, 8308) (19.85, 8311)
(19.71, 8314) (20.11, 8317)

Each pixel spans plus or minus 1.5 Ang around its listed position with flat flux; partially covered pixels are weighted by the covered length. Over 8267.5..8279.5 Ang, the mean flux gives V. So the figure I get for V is 20.1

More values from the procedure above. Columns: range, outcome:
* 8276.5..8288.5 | 20.3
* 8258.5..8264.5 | 20.6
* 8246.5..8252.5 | 20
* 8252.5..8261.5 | 20.2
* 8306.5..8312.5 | 20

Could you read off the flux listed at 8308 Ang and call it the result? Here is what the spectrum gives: 20.2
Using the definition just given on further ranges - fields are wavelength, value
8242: 20.29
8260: 20.65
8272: 20.1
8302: 19.95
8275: 19.96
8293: 19.84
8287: 20.96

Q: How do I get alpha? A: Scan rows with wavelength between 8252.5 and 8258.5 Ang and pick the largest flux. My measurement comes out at 20.18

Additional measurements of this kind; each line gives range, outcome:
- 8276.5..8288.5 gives 20.96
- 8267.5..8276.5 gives 20.4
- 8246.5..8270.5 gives 20.71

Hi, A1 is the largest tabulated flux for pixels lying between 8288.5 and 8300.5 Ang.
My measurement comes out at 20.54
